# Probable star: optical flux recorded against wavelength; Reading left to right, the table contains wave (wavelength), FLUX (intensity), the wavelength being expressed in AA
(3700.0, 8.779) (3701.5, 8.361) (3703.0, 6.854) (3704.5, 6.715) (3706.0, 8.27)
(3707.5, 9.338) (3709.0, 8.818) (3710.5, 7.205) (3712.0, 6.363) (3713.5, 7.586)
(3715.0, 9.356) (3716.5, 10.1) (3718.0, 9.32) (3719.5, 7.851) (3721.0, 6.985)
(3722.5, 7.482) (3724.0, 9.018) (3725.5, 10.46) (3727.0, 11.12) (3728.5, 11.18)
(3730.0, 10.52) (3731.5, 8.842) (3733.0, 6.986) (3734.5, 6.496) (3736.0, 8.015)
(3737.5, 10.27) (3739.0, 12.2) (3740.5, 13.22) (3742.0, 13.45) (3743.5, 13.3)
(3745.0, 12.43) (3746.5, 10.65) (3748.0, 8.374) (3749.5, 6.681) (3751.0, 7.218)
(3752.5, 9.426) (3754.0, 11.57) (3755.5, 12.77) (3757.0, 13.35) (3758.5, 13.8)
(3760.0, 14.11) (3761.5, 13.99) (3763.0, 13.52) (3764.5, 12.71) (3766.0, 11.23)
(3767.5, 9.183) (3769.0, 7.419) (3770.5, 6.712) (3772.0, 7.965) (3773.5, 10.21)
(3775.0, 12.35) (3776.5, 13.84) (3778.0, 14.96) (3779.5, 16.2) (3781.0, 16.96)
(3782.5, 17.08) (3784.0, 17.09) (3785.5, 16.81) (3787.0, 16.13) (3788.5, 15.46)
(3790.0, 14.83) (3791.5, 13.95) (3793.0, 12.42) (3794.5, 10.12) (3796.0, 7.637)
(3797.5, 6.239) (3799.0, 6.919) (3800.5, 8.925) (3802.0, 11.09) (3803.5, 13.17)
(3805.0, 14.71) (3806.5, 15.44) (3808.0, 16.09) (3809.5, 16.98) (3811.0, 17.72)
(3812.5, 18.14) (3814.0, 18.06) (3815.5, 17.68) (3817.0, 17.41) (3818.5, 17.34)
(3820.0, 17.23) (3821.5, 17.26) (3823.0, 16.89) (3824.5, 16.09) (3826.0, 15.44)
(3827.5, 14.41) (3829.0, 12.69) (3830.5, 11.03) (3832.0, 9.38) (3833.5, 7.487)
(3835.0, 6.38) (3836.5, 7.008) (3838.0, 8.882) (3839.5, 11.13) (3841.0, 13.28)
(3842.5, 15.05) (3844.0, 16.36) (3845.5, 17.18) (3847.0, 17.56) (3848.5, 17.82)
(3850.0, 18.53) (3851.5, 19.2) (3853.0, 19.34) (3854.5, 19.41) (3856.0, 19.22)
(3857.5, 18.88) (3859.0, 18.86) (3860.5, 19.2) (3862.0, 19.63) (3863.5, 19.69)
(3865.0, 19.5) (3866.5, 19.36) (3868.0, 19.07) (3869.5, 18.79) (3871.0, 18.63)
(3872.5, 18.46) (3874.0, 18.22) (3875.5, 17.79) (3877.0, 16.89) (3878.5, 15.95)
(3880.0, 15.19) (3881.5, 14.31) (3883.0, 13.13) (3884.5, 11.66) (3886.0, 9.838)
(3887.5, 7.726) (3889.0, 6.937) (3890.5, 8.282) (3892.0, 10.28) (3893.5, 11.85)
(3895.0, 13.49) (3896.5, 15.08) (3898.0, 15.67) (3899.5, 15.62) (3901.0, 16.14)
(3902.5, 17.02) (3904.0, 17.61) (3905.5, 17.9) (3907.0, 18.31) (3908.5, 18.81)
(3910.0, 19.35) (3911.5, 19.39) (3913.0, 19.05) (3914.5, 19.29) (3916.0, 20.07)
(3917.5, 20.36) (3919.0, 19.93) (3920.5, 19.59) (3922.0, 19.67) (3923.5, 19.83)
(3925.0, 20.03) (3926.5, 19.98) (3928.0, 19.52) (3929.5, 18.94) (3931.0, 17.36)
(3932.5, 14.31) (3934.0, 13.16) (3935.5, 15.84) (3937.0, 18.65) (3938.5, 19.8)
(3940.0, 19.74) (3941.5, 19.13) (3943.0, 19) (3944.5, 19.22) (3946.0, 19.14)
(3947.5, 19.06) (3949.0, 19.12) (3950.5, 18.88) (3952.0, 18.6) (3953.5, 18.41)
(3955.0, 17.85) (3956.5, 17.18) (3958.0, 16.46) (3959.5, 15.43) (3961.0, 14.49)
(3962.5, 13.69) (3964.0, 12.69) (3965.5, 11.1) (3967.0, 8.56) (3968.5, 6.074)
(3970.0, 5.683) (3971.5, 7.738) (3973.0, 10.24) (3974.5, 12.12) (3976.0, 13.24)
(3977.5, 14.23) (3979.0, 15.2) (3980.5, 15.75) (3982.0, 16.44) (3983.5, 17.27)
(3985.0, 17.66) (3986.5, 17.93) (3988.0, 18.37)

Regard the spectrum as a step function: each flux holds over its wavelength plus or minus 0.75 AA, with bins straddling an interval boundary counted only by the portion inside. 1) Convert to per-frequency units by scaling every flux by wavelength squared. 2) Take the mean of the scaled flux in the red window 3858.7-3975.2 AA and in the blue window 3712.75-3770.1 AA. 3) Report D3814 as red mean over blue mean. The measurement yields 1.73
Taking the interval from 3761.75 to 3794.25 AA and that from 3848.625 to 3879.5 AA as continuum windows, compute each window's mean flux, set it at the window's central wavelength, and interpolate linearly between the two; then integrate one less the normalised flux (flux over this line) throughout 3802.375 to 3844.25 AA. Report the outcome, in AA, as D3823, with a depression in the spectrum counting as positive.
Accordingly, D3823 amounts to 4.6 AA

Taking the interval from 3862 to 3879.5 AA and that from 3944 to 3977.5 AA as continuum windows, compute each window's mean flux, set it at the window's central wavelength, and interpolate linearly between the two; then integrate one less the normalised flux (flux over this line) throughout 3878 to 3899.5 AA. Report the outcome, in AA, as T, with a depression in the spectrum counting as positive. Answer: 6.6 AA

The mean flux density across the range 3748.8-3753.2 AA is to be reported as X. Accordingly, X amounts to 7.77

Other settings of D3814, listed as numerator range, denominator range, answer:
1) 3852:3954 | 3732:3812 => 1.53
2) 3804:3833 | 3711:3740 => 1.84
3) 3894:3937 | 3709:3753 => 2.10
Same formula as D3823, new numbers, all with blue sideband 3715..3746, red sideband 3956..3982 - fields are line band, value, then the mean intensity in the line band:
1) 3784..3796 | -3.92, 14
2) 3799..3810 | -2.57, 13.2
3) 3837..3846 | -1.83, 13.4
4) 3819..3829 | -4.64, 16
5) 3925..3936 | -4.79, 17.2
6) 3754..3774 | -2.02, 11.3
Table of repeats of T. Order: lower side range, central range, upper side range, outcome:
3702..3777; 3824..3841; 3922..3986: 2.13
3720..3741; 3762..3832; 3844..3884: 0.05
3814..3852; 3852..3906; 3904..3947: 1.50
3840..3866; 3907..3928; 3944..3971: -4.44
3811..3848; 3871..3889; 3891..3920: 1.94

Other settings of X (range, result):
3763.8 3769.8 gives 10.1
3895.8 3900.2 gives 15.5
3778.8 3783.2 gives 16.7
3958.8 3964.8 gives 14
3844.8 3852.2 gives 18.1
